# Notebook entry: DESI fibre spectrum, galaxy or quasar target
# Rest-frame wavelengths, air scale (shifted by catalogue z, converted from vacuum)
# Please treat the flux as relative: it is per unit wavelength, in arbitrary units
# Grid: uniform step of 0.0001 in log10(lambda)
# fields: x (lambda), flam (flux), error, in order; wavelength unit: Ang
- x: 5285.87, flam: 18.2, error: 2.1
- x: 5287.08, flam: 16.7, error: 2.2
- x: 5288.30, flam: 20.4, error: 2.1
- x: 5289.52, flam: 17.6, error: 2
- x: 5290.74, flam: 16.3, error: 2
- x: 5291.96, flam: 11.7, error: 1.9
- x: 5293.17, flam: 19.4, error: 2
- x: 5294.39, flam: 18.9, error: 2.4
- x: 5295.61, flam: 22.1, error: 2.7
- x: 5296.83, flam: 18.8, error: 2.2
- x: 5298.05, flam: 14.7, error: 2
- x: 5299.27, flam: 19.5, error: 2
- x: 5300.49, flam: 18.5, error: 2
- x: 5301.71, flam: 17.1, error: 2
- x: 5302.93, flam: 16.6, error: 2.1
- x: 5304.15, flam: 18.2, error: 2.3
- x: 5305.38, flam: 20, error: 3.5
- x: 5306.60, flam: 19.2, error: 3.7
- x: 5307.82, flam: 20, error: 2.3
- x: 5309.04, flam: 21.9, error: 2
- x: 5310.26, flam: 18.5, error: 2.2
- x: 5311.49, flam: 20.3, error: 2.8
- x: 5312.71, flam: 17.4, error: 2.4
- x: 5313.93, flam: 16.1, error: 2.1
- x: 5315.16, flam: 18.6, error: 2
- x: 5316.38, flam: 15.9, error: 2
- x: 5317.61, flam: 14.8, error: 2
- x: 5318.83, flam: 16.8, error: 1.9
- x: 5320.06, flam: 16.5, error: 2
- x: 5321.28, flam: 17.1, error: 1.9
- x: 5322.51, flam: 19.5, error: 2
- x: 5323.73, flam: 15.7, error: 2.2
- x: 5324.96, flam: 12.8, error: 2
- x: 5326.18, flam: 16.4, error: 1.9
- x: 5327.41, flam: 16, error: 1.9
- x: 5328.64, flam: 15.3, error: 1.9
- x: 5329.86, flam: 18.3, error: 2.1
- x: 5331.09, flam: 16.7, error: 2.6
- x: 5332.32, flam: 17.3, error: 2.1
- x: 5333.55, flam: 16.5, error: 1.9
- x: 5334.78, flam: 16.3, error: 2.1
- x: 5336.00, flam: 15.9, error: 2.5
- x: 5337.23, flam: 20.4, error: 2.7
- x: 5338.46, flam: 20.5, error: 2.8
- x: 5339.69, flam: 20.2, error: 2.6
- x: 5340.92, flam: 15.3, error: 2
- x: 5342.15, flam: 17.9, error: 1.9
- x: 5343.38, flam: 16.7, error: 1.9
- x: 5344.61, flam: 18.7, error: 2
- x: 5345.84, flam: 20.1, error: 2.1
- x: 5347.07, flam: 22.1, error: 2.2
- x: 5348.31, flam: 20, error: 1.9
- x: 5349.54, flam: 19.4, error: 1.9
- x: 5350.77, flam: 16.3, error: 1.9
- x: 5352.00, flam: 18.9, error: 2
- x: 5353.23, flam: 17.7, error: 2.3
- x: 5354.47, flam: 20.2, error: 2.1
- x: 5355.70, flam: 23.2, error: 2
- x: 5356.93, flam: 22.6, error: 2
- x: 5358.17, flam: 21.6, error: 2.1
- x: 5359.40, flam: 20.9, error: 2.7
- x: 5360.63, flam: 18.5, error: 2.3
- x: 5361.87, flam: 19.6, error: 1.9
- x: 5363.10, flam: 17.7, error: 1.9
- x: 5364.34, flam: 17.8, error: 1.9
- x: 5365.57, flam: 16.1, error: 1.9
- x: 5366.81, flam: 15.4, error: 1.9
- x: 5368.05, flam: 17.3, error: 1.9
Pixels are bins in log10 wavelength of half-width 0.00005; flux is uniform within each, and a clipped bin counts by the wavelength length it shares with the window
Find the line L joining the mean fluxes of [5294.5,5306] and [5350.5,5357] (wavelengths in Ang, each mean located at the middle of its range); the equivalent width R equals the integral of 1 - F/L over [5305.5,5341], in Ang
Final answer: 2.7 Ang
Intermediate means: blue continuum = 18.4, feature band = 17.5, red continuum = 19.8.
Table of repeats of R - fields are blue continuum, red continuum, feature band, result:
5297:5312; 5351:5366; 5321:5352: 2.4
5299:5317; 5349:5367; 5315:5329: 1.8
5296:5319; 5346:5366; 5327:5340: 0.9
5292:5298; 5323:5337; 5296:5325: -0.4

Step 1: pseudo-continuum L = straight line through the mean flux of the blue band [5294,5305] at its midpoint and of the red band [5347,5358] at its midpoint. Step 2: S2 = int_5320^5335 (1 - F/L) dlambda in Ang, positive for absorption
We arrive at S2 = 2.1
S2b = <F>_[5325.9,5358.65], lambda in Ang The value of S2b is 18.5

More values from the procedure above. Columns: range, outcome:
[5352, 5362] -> 20.5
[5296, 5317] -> 18.3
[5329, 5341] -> 17.8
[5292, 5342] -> 17.7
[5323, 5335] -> 16.2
